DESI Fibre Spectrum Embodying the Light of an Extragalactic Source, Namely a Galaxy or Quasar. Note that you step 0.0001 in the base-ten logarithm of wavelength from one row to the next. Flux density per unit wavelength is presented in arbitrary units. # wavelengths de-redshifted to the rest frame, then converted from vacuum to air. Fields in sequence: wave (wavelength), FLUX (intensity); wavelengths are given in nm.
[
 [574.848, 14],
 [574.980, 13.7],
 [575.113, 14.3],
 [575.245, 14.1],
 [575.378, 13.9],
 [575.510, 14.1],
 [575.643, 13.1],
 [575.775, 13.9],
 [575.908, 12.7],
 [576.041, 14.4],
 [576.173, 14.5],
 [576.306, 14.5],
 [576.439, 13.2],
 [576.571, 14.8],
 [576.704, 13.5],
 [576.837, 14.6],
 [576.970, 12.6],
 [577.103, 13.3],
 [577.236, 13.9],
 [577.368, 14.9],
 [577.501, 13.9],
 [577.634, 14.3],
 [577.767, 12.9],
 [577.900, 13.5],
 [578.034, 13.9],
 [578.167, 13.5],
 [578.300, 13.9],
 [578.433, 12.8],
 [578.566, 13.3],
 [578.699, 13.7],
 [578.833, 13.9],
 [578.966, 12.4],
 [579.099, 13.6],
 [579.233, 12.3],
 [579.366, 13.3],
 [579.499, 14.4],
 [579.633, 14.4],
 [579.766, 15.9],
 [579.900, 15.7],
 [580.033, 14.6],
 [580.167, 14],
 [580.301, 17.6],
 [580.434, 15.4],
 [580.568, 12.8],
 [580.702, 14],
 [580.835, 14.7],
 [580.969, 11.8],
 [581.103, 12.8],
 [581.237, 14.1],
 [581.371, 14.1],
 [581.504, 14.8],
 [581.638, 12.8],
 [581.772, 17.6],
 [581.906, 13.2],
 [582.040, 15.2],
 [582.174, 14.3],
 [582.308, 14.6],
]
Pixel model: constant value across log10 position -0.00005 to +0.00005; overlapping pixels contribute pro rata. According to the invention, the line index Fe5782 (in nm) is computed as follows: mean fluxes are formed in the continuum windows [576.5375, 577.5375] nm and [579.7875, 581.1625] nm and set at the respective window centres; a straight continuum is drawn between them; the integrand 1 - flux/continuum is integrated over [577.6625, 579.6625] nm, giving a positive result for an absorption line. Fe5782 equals 0.10 nm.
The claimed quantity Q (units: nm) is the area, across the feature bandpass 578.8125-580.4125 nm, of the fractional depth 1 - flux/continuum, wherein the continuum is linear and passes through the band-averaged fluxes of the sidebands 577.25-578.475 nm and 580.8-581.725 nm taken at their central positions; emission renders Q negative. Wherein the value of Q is -0.08 nm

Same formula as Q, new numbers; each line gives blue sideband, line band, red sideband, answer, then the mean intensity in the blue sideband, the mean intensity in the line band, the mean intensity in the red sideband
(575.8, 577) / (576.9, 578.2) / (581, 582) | 0.026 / 13.9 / 13.7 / 14.1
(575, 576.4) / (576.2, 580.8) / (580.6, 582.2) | 0.004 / 13.9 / 14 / 14.1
